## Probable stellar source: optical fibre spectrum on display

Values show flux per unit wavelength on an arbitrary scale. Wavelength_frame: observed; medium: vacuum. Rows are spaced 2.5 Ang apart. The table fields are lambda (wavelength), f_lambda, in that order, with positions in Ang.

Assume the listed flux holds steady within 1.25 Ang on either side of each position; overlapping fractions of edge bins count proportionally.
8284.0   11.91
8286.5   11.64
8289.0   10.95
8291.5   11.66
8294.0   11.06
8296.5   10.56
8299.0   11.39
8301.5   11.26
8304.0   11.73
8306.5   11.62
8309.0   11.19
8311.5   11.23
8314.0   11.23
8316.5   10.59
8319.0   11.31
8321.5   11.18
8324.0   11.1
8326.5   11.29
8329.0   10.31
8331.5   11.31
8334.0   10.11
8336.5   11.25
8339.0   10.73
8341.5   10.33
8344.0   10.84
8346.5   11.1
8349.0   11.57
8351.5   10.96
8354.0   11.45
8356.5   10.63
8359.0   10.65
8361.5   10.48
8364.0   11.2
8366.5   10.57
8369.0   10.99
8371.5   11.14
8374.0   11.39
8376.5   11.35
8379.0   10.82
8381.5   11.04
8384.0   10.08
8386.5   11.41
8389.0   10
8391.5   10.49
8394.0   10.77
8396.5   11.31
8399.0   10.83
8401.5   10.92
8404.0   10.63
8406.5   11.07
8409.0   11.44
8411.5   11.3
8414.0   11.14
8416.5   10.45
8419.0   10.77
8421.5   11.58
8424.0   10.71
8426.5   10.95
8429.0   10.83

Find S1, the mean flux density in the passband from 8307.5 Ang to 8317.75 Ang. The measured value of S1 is 11.1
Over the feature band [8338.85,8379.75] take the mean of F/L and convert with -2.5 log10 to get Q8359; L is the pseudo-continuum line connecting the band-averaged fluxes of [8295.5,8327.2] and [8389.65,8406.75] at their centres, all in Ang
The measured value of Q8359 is 0.00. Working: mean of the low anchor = 11.2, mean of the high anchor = 10.8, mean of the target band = 11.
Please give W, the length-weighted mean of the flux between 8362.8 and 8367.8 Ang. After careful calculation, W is 10.9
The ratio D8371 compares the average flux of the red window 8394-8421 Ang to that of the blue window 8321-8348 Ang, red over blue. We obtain 1.01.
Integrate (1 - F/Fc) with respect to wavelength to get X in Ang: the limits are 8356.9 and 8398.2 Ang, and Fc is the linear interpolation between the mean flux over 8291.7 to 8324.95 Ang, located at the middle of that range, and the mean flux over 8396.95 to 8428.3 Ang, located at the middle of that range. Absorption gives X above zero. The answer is 0.78 Ang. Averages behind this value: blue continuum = 11.2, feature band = 10.9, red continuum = 11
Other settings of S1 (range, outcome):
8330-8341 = 10.8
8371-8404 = 10.9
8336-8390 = 10.9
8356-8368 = 10.7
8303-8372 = 11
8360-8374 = 10.9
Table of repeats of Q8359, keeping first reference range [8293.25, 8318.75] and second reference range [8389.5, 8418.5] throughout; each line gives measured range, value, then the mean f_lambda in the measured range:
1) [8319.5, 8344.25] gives 0.03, 10.9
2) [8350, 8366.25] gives 0.02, 10.9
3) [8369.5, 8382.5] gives -0.01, 11.1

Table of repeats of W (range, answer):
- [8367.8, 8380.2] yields 11.1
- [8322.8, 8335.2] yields 10.8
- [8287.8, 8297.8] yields 11.1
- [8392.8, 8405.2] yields 10.9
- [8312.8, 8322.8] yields 11.1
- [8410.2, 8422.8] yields 11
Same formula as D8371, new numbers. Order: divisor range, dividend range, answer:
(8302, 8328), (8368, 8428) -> 0.97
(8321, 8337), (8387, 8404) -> 0.98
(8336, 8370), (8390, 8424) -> 1.01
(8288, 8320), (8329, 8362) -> 0.97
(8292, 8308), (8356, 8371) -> 0.95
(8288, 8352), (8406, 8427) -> 1.00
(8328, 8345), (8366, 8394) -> 1.01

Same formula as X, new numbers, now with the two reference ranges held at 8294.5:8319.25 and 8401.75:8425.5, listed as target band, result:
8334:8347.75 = 0.4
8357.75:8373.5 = 0.3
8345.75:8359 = 0.0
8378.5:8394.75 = 0.6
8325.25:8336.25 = 0.4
